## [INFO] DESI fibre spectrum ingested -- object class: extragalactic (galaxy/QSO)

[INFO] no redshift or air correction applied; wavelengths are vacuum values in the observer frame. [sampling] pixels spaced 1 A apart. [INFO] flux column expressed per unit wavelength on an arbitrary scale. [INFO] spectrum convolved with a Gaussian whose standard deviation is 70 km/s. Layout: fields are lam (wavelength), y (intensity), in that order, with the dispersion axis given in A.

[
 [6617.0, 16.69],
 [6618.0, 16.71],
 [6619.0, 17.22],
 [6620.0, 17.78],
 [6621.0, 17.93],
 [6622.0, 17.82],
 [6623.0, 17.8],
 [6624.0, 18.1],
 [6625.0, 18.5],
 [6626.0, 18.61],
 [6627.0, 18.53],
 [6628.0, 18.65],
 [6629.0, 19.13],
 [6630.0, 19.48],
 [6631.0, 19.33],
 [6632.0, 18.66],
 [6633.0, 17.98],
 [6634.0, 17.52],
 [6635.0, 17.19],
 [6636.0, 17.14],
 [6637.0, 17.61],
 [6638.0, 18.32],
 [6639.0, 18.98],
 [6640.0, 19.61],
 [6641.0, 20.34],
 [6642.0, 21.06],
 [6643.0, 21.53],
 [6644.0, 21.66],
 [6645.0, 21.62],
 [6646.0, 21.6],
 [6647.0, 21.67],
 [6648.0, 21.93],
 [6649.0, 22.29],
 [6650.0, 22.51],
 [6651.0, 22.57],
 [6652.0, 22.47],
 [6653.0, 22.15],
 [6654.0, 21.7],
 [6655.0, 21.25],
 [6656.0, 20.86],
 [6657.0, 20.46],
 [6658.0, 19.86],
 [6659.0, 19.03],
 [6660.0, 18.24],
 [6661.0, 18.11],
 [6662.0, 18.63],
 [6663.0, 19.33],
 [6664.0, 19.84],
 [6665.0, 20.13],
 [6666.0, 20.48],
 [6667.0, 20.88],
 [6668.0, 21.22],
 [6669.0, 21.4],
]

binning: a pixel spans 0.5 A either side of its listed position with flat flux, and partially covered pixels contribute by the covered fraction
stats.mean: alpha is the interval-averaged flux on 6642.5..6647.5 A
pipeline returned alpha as 21.6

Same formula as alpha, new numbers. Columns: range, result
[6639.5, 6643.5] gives 20.6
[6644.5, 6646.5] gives 21.6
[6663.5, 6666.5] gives 20.2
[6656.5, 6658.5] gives 20.2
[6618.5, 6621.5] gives 17.6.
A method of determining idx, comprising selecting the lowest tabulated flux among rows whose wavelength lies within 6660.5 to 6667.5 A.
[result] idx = 18.11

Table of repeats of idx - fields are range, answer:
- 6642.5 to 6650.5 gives 21.53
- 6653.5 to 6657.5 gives 20.46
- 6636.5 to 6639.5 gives 17.61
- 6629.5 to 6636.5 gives 17.14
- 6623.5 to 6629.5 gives 18.1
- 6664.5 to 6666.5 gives 20.13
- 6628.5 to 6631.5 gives 19.13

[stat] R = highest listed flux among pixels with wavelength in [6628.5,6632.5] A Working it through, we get 19.48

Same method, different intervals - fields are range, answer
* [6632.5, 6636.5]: 17.98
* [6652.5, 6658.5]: 22.15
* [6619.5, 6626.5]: 18.61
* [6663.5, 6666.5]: 20.48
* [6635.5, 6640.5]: 19.61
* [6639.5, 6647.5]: 21.67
